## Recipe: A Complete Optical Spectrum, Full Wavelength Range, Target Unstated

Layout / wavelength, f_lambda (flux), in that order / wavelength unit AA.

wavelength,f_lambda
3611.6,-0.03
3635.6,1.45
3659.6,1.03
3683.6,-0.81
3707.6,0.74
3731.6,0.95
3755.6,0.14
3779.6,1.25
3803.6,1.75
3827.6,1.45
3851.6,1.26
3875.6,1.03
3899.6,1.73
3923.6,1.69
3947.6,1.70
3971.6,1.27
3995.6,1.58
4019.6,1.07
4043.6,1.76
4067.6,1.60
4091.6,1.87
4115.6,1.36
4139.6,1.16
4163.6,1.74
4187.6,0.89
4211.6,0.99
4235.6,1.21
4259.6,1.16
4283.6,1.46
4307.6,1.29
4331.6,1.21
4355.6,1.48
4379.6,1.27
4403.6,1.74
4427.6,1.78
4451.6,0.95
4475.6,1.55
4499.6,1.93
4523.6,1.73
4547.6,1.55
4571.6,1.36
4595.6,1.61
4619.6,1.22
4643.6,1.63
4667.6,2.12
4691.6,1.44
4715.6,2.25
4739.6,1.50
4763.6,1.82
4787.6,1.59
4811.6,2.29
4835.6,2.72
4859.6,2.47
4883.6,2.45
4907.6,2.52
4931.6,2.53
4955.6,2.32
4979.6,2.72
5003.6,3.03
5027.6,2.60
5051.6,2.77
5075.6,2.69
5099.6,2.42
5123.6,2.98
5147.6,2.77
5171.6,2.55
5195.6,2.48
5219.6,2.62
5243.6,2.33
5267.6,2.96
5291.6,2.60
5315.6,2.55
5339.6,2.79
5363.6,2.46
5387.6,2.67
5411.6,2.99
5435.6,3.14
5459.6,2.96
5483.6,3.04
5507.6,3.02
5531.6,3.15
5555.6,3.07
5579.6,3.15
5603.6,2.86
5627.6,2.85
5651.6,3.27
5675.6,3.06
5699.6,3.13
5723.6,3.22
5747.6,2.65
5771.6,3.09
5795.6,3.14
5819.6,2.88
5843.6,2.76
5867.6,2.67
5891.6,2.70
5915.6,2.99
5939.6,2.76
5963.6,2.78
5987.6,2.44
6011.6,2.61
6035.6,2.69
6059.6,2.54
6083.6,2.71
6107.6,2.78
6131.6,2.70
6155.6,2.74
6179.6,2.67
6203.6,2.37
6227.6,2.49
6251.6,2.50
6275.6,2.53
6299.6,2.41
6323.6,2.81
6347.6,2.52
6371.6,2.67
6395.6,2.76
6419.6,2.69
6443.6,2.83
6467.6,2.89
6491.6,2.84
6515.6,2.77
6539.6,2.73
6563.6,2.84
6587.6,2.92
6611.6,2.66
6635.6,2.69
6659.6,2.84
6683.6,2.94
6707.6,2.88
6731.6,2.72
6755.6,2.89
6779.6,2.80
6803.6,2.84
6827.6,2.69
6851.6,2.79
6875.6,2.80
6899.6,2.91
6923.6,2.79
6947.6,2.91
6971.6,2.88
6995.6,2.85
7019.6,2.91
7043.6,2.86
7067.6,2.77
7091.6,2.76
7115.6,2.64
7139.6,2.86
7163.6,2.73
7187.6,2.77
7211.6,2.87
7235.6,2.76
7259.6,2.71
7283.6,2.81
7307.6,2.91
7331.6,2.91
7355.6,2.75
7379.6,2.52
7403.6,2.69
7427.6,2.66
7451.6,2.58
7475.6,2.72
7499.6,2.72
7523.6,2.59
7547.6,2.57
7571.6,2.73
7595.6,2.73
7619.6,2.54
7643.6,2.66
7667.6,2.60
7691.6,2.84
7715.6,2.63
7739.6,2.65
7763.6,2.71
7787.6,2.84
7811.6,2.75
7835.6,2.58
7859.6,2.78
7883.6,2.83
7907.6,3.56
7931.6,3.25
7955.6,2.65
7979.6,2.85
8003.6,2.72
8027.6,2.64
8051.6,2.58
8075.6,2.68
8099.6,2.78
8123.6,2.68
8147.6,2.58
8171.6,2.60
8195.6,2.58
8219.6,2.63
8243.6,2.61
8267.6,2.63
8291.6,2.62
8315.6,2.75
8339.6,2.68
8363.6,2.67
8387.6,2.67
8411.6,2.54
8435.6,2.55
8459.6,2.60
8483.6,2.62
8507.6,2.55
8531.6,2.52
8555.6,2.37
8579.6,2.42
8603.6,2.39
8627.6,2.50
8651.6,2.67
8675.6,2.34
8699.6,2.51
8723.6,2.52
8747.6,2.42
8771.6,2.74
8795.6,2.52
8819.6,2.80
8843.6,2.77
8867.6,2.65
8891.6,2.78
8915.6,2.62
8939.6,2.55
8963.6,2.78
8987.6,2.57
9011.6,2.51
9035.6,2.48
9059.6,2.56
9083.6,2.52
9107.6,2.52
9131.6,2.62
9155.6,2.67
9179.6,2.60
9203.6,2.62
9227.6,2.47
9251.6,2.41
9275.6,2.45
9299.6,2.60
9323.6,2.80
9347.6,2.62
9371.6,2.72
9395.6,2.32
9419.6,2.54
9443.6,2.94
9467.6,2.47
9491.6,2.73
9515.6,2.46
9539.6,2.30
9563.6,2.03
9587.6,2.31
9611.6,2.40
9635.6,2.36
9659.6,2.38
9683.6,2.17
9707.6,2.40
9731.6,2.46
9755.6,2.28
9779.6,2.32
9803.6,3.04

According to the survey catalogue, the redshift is 0.205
